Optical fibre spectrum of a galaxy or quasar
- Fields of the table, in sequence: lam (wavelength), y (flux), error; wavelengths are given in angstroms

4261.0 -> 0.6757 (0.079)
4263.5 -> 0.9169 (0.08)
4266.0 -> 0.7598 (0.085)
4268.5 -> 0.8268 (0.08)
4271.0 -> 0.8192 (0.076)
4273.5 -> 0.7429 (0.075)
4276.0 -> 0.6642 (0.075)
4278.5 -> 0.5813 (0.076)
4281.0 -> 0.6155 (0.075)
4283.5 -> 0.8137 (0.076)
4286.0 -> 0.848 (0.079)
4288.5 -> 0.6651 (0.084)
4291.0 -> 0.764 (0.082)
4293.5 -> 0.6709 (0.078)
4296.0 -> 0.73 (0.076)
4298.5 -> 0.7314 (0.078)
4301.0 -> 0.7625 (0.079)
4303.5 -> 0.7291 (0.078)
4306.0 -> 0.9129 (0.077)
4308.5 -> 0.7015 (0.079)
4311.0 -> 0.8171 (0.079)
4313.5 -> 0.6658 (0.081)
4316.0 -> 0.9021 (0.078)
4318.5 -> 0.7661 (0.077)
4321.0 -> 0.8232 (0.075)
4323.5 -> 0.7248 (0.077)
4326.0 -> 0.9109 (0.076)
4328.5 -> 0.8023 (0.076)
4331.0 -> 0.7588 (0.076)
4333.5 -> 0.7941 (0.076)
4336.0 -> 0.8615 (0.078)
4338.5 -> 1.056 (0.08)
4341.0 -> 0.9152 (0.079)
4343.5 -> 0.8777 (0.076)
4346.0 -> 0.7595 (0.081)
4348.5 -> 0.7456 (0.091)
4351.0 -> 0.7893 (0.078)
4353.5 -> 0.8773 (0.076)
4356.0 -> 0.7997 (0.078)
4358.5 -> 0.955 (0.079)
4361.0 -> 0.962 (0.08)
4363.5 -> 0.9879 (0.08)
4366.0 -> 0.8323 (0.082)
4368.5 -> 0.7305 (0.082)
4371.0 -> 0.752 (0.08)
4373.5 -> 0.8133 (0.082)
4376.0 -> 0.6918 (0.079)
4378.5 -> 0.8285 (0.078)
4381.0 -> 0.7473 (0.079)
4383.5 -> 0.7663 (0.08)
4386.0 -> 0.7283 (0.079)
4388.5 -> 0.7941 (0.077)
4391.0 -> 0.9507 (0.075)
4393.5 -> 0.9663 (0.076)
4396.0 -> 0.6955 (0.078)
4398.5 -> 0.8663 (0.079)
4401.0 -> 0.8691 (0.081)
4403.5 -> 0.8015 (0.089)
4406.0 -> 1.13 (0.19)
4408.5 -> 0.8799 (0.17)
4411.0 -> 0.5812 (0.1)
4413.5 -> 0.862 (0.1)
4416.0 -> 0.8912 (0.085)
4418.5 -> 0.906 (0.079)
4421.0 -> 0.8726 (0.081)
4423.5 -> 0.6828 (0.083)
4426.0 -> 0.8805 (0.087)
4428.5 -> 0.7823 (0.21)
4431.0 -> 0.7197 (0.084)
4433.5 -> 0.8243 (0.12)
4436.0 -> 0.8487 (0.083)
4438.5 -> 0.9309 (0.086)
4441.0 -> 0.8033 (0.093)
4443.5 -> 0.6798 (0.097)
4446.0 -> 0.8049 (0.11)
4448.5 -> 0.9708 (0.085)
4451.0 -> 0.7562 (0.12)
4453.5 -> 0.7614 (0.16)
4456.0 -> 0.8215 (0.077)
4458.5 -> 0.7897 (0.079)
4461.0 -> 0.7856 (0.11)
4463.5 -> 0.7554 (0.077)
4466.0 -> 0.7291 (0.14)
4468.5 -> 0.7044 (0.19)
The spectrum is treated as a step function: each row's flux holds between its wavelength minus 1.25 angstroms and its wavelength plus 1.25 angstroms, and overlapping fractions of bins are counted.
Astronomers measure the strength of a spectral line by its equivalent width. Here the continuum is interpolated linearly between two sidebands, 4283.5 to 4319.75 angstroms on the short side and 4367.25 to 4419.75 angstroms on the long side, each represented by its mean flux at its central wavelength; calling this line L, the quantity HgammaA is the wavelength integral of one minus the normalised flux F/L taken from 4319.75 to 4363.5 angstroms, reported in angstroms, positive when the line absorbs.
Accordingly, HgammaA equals -3.5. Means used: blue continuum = 0.764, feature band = 0.852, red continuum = 0.822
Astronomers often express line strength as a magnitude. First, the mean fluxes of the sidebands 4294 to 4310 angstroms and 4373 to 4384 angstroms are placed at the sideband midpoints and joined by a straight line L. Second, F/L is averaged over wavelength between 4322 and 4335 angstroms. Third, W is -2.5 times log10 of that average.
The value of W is -0.05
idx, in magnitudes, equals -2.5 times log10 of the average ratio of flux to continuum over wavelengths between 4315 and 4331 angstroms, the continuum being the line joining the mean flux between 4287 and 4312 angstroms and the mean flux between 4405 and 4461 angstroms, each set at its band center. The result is -0.074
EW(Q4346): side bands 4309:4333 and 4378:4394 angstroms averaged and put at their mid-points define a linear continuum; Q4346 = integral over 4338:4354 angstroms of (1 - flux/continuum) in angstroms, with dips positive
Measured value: -0.9 angstroms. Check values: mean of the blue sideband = 0.794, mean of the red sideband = 0.819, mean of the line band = 0.85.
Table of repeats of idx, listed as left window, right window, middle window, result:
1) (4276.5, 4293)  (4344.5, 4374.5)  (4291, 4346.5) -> -0.05 mag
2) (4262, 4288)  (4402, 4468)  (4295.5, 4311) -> 0.00 mag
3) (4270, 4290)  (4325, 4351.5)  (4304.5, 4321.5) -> -0.01 mag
